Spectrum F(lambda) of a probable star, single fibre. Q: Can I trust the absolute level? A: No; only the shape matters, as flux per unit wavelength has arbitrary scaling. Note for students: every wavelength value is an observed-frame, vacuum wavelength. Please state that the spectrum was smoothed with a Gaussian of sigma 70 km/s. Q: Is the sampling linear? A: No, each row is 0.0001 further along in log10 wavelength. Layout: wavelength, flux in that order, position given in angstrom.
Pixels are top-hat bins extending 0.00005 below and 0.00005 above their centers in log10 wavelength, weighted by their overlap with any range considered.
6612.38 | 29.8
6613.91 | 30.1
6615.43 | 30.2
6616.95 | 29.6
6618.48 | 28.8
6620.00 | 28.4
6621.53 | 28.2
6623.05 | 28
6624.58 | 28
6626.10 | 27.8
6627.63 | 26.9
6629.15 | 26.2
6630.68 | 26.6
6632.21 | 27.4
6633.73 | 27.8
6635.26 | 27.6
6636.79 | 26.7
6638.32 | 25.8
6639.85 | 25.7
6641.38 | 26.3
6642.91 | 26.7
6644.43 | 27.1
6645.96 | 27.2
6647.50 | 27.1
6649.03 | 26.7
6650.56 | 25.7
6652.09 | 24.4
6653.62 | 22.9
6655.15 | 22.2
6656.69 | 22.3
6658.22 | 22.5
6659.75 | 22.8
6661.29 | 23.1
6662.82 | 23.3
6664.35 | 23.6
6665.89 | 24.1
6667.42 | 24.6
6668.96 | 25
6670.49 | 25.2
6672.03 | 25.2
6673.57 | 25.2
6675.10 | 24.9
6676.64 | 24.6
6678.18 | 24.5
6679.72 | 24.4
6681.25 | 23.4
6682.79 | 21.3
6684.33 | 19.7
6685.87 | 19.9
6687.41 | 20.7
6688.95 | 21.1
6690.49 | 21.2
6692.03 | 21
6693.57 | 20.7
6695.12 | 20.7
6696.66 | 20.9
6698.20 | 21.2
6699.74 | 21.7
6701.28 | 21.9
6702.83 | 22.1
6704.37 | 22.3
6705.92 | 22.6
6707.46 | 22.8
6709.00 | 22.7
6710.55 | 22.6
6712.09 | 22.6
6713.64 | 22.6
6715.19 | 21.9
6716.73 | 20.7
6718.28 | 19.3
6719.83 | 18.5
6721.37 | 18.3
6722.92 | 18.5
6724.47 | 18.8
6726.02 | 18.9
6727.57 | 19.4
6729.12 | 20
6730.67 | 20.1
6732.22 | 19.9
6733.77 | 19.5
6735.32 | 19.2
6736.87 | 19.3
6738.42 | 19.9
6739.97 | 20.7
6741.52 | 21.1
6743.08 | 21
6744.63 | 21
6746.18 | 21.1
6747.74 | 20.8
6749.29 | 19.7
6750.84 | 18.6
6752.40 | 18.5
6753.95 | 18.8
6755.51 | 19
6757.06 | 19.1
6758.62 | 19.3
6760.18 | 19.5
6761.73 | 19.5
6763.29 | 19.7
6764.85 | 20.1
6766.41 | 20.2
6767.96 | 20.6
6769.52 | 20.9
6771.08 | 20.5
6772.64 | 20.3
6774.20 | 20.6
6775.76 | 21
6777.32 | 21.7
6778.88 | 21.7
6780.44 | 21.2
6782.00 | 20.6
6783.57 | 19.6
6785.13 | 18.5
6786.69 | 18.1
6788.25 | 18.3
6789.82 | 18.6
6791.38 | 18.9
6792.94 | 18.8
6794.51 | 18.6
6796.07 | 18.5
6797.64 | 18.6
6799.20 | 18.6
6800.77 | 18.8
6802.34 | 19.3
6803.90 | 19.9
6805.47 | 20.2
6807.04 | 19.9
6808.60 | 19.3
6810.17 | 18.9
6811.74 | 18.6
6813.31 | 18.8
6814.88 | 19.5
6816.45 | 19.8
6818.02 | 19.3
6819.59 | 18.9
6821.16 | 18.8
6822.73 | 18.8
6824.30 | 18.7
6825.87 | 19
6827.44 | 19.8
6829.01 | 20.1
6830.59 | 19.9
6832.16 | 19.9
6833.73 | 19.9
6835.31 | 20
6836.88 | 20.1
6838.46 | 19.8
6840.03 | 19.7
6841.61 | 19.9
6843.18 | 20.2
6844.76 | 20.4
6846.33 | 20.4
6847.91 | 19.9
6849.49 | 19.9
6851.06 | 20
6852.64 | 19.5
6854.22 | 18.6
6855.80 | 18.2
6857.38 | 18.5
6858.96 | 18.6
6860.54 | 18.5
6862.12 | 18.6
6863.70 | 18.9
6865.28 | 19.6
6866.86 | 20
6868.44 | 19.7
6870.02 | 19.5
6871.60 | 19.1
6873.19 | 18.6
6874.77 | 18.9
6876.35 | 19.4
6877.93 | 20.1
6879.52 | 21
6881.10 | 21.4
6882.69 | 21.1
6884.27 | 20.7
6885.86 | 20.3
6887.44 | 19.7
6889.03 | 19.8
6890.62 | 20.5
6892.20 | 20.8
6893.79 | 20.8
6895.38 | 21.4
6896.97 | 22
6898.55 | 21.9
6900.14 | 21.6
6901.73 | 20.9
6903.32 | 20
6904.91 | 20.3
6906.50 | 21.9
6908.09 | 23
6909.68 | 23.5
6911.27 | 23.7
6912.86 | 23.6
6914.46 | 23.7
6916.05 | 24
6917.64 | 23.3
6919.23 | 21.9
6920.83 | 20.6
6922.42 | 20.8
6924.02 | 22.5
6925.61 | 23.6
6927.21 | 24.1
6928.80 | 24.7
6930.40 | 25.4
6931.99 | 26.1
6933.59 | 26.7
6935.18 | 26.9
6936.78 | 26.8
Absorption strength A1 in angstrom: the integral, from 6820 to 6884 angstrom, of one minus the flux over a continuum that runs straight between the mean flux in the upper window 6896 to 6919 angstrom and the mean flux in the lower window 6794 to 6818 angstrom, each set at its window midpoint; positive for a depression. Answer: 3.2 angstrom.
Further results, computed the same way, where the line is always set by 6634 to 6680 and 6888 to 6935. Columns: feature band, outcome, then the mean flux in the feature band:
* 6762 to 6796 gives 5.6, 19.9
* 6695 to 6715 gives 2.0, 22.1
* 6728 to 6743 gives 2.6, 20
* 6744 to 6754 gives 1.8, 19.8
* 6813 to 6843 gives 4.9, 19.5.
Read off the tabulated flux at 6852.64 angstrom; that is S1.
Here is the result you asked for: 19.5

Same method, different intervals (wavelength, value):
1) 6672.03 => 25.2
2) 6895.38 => 21.4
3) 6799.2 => 18.6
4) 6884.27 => 20.7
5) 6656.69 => 22.3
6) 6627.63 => 26.9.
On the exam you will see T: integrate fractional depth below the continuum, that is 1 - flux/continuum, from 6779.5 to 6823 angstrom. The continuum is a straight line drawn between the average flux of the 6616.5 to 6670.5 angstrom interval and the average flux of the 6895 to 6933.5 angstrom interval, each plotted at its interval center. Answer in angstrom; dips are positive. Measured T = 8.9 angstrom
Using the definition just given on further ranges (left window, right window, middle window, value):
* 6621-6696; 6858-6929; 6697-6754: 7.3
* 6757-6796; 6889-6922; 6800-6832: 1.8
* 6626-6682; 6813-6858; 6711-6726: 2.0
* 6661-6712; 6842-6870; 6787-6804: 1.5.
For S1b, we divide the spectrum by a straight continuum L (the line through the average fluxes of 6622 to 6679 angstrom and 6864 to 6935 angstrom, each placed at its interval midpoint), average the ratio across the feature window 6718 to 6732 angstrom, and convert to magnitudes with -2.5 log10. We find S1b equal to 0.26 mag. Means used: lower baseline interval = 25.5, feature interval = 19.1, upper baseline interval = 21.7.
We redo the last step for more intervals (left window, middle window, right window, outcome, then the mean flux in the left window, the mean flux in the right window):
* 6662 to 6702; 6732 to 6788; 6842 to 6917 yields 0.09 mag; 22.7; 20.5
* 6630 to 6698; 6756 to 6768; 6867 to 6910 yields 0.15 mag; 24.1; 20.6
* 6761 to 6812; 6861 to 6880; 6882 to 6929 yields 0.10 mag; 19.7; 21.9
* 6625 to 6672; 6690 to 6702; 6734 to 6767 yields 0.08 mag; 25.4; 19.8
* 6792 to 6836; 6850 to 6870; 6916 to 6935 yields 0.11 mag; 19.3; 23.7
